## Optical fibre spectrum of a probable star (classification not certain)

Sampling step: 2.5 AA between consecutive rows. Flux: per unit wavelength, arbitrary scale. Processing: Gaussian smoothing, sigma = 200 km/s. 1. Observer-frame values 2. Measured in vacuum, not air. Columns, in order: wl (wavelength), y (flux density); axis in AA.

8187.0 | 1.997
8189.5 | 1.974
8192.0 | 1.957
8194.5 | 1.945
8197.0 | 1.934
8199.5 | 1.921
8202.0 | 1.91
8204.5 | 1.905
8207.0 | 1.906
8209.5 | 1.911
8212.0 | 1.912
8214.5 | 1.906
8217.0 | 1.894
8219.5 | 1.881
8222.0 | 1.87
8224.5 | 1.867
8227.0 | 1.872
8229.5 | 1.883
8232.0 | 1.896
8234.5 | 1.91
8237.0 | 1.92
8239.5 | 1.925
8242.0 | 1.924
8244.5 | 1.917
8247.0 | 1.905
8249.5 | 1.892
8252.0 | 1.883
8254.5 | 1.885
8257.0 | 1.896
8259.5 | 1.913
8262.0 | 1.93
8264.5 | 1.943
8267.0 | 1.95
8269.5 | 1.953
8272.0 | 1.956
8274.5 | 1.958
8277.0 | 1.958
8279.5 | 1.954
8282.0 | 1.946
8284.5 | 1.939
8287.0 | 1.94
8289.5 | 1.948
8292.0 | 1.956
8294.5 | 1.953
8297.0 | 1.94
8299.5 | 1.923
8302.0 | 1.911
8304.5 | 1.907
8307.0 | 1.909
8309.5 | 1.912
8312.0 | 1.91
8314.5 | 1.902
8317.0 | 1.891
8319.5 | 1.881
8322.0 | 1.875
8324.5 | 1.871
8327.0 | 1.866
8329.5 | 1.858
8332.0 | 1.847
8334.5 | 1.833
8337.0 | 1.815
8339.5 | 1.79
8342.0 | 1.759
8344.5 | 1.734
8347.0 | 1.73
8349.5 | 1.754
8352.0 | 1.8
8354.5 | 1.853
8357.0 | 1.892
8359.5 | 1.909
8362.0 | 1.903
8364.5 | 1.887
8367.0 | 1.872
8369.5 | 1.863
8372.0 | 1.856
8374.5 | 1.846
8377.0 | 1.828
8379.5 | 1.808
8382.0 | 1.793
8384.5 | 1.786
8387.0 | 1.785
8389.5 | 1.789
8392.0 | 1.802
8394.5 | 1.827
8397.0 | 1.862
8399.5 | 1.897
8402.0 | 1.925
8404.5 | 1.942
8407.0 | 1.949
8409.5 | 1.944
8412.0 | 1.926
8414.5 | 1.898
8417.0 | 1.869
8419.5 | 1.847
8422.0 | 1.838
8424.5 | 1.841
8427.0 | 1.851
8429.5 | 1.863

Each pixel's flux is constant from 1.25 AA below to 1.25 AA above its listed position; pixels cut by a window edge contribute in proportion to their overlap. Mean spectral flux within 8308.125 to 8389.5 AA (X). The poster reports 1.84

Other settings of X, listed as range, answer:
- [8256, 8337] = 1.92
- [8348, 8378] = 1.85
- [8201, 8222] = 1.9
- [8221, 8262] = 1.9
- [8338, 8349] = 1.75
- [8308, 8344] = 1.86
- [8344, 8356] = 1.78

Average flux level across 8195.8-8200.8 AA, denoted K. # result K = 1.93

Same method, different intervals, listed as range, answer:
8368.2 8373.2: 1.86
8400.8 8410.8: 1.94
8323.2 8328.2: 1.87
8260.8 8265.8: 1.94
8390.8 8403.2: 1.86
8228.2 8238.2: 1.9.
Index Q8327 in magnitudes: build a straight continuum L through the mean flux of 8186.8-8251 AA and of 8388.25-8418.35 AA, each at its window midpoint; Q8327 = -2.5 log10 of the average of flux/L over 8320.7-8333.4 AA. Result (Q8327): 0.02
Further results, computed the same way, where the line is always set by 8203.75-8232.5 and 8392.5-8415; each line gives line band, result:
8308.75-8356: 0.04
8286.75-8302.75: -0.02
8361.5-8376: 0.02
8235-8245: -0.02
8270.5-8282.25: -0.03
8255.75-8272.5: -0.02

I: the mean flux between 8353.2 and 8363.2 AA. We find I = 1.89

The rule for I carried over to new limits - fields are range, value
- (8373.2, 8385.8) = 1.81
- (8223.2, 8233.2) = 1.88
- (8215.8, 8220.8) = 1.89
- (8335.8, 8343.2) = 1.79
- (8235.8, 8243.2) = 1.92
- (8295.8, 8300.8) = 1.93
